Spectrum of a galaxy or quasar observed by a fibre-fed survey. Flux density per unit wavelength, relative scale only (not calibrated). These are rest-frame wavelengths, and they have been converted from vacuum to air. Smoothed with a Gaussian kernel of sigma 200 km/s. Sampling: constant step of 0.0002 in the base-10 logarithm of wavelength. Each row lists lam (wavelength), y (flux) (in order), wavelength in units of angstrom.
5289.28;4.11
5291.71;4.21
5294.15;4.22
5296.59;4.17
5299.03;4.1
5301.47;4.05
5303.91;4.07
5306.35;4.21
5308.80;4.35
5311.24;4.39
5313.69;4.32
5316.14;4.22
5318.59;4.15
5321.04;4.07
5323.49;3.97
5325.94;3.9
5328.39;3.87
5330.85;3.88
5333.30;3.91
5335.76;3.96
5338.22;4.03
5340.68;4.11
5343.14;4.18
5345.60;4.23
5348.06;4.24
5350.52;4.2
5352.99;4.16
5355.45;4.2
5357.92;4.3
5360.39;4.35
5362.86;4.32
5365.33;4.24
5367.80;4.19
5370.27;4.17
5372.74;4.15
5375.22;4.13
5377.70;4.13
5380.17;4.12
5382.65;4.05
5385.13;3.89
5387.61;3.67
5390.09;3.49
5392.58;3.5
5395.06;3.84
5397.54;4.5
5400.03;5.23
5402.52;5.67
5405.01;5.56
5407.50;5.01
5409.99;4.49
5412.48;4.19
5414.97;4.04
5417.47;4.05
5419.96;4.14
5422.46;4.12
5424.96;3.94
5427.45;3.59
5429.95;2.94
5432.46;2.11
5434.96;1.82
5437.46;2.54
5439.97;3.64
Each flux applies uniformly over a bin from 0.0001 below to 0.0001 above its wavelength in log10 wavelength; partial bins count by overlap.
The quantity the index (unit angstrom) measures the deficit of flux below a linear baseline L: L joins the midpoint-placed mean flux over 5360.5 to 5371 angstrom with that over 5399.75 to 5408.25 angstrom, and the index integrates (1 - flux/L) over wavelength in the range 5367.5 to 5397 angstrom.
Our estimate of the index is 4.8 angstrom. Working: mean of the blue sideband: 4.25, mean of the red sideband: 5.4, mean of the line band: 3.95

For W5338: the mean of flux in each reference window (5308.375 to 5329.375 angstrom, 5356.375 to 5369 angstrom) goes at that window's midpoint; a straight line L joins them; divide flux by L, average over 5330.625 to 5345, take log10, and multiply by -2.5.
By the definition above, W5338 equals 0.04 mag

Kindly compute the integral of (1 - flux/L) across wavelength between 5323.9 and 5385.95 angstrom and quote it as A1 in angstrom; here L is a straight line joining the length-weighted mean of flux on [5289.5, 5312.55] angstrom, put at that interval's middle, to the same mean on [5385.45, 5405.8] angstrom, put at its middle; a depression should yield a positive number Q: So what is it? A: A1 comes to 2.7 angstrom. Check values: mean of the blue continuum 4.19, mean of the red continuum 4.38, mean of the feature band 4.12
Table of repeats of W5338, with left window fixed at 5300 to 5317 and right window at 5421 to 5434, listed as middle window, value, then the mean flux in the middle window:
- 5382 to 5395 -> -0.03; 3.72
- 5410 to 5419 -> -0.21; 4.15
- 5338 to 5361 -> -0.08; 4.2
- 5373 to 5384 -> -0.12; 4.11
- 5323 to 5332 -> 0.05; 3.9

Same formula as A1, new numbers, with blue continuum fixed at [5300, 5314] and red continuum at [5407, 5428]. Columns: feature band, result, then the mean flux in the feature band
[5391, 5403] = -0.8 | 4.45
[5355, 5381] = -0.1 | 4.21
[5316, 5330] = 0.7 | 4.01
